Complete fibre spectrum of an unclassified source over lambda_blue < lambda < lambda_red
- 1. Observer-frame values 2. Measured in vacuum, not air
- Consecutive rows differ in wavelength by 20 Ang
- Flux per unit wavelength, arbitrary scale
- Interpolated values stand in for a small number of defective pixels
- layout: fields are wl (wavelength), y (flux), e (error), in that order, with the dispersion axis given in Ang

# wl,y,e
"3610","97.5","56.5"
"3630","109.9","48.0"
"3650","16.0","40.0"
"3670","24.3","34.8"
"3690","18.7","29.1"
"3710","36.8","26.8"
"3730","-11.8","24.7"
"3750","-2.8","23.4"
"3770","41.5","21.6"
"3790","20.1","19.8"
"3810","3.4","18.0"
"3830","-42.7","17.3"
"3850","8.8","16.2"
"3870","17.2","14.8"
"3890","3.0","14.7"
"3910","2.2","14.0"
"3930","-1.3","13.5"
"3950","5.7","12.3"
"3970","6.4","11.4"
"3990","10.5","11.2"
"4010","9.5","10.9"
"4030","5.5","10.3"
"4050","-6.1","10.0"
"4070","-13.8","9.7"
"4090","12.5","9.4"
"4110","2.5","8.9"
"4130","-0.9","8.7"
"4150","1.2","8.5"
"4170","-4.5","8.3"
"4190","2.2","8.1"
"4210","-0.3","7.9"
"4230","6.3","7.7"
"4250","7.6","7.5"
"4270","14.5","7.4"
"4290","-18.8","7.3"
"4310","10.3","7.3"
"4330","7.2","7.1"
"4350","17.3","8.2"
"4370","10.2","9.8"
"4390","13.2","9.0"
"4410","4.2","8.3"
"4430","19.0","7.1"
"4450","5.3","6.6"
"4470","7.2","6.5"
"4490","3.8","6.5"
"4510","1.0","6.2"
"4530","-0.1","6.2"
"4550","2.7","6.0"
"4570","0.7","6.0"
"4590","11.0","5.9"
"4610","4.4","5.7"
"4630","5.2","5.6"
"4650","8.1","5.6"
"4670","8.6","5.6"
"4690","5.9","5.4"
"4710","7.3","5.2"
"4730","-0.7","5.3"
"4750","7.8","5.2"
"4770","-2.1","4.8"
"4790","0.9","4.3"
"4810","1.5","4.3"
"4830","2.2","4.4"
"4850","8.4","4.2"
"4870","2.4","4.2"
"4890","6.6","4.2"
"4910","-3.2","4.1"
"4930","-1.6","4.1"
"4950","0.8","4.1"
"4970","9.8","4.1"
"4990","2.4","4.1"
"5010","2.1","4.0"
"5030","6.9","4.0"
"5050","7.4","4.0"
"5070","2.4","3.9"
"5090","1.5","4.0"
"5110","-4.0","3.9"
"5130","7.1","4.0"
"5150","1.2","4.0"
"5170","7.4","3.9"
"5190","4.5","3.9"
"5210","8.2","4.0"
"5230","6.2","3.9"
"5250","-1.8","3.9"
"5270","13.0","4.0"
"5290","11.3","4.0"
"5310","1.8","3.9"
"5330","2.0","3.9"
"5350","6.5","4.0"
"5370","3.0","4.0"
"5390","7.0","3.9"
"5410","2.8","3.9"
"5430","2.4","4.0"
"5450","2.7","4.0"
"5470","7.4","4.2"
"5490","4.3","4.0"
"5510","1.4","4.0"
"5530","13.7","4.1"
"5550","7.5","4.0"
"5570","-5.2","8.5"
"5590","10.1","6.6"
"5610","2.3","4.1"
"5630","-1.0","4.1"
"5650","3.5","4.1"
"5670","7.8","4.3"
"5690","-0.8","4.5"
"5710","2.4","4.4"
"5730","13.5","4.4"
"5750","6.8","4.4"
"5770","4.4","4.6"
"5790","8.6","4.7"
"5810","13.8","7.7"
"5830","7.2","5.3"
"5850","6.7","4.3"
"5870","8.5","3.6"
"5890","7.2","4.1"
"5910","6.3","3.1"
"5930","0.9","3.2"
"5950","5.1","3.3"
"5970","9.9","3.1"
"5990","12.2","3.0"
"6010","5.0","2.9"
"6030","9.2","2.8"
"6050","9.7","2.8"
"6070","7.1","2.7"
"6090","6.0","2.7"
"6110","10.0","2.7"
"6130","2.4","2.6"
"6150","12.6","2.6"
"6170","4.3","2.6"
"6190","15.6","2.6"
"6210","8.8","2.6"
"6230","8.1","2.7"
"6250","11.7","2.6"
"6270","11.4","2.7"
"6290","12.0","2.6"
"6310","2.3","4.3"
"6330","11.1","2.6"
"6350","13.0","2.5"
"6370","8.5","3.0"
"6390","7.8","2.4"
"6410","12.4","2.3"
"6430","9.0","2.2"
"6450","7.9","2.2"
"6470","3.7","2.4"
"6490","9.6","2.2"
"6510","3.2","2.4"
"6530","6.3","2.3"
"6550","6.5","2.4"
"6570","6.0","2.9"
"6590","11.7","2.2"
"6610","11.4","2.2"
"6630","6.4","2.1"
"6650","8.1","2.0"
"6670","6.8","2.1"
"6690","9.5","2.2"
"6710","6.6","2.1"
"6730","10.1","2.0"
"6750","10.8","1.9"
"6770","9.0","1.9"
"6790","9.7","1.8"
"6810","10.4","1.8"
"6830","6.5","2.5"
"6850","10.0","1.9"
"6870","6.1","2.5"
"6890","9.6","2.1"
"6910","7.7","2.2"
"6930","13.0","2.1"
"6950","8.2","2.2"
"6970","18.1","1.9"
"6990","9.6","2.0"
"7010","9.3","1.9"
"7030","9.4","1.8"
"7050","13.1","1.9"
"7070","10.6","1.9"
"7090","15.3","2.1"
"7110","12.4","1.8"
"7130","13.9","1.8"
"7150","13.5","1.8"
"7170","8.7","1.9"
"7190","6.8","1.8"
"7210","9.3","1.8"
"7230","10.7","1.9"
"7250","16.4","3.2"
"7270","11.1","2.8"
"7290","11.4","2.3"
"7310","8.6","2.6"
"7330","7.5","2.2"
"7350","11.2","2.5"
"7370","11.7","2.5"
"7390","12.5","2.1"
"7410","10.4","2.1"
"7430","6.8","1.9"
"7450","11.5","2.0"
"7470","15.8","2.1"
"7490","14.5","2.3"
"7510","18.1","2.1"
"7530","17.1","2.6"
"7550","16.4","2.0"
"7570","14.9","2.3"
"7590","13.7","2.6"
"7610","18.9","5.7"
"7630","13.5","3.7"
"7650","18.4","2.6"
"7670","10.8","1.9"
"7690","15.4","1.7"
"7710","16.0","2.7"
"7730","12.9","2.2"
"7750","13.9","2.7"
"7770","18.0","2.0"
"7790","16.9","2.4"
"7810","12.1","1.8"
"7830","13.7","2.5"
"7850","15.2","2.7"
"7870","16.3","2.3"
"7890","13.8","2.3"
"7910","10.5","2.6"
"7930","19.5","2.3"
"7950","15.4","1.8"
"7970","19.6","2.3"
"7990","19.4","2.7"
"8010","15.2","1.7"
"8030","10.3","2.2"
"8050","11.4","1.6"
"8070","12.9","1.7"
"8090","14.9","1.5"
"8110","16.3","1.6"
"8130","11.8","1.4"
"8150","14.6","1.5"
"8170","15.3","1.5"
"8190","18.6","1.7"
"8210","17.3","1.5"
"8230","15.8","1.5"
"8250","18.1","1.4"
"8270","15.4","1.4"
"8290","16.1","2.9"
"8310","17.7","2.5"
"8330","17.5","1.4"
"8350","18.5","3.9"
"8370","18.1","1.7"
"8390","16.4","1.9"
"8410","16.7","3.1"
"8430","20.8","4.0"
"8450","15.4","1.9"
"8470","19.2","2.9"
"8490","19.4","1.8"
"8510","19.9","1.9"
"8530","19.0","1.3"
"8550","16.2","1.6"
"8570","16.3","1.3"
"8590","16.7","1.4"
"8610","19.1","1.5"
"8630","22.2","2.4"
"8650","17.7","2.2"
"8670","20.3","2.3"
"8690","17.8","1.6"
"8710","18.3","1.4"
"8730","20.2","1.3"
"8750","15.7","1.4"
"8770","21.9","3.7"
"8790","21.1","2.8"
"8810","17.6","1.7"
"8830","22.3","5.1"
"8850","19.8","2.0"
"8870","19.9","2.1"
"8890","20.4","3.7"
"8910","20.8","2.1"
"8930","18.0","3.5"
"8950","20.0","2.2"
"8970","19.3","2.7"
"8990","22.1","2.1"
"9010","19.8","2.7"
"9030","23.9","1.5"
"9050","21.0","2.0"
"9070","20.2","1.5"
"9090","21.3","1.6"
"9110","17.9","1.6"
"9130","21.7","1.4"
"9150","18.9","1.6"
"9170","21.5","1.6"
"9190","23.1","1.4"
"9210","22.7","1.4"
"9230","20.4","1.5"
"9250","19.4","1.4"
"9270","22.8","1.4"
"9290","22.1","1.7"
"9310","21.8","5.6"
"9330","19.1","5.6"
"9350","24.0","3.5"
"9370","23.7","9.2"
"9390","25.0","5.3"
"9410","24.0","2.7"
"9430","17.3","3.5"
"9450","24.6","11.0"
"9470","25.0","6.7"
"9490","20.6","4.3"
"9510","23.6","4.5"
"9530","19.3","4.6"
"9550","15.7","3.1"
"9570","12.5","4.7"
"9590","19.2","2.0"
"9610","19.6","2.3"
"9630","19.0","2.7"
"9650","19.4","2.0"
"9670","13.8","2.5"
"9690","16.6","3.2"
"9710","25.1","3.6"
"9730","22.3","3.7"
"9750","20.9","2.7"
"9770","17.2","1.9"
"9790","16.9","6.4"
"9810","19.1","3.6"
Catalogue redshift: 0.870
